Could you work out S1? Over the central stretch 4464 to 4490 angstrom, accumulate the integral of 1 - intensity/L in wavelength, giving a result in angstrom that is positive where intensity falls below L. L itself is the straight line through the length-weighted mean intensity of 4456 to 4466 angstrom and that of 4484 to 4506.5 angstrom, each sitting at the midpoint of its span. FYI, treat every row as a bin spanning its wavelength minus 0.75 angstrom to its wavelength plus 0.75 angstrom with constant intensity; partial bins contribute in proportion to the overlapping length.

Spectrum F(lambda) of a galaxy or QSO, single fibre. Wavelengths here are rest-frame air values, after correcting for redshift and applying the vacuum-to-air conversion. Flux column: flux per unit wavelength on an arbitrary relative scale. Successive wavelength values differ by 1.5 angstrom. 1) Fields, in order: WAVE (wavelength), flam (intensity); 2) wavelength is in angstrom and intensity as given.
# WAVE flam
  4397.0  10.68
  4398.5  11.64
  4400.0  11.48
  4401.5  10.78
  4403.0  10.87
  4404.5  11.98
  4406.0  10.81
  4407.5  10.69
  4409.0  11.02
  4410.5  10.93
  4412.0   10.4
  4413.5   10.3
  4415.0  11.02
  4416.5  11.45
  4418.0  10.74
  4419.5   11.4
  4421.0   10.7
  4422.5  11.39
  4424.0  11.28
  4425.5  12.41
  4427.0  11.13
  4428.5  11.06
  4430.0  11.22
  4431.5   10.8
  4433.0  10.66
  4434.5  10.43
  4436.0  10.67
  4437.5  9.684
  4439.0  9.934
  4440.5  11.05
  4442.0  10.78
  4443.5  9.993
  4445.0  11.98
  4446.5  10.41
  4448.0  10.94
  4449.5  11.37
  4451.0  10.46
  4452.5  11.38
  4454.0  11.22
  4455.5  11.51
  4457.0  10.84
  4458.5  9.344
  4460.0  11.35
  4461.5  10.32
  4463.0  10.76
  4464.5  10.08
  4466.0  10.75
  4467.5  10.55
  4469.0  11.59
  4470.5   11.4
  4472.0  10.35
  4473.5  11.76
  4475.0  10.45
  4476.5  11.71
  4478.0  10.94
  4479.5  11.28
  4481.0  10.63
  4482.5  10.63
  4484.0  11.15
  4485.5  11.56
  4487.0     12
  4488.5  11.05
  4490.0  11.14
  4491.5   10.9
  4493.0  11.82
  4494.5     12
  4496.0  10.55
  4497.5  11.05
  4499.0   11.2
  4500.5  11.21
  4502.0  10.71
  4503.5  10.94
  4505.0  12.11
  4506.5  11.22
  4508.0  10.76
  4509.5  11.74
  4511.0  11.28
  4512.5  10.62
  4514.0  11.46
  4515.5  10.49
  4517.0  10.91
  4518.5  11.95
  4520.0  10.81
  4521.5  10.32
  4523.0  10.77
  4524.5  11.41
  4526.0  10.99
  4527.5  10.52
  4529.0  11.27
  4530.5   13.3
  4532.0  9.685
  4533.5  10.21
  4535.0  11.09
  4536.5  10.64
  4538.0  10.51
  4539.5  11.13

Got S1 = -0.5 angstrom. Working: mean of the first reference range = 10.5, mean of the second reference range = 11.3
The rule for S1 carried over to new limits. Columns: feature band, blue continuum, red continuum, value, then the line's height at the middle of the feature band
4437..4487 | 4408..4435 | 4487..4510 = 1.2 angstrom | 11.1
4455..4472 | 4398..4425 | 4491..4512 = 0.6 angstrom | 11.2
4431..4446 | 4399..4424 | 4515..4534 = 0.6 angstrom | 11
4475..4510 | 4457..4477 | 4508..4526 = -0.9 angstrom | 10.9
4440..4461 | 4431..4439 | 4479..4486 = -0.6 angstrom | 10.6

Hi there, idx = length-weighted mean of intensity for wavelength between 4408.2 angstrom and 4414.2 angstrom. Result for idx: 10.7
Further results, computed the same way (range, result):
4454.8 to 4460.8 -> 10.8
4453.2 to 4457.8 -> 11.2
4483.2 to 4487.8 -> 11.6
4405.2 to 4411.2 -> 10.9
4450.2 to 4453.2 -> 10.9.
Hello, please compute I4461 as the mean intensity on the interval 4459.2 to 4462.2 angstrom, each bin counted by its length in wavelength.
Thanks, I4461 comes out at 10.8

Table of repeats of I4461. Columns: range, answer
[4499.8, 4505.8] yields 11.2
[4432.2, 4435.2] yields 10.6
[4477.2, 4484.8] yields 10.9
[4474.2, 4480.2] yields 11.1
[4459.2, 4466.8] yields 10.6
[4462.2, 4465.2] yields 10.4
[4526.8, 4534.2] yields 11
